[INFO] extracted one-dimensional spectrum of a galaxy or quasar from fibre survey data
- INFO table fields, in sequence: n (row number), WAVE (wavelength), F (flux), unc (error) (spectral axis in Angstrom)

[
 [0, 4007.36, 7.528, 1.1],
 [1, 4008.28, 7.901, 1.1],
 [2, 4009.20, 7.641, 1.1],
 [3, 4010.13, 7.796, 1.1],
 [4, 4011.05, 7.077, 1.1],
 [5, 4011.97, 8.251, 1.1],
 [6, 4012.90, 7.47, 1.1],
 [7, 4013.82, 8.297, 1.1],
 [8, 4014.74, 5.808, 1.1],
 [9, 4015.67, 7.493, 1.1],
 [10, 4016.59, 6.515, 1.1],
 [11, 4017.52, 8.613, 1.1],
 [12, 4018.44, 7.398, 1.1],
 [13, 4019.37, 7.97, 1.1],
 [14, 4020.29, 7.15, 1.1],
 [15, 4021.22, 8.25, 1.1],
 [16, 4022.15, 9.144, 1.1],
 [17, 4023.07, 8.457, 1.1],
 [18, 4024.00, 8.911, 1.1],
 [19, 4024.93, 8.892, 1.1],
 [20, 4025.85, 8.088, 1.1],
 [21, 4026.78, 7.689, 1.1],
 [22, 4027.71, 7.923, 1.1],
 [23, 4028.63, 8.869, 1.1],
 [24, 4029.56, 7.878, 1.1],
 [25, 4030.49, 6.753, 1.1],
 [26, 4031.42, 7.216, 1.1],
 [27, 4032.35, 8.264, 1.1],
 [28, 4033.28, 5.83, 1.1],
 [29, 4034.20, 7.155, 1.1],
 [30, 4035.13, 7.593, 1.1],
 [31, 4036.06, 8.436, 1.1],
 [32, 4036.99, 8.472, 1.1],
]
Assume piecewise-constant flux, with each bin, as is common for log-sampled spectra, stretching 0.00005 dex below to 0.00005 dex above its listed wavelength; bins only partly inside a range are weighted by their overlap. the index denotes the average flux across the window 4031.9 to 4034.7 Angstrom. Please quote 7.1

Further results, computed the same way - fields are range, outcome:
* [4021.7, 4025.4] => 8.86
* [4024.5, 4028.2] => 8.17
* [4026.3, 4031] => 7.81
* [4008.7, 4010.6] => 7.72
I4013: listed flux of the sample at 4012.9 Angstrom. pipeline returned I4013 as 7.47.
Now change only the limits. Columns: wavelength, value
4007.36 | 7.528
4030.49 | 6.753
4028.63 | 8.869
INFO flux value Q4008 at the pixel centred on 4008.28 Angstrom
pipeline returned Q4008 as 7.901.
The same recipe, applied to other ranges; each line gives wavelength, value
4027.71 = 7.923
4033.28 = 5.83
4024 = 8.911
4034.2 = 7.155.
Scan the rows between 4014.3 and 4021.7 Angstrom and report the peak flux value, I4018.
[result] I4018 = 8.613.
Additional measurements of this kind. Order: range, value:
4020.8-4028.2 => 9.144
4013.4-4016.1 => 8.297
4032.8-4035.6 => 7.593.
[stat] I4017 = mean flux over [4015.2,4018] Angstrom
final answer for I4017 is 7.54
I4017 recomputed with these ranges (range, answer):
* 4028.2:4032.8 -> 7.77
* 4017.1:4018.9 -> 8.01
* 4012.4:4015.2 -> 7.21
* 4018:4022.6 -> 7.97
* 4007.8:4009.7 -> 7.77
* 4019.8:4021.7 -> 7.7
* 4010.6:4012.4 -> 7.67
